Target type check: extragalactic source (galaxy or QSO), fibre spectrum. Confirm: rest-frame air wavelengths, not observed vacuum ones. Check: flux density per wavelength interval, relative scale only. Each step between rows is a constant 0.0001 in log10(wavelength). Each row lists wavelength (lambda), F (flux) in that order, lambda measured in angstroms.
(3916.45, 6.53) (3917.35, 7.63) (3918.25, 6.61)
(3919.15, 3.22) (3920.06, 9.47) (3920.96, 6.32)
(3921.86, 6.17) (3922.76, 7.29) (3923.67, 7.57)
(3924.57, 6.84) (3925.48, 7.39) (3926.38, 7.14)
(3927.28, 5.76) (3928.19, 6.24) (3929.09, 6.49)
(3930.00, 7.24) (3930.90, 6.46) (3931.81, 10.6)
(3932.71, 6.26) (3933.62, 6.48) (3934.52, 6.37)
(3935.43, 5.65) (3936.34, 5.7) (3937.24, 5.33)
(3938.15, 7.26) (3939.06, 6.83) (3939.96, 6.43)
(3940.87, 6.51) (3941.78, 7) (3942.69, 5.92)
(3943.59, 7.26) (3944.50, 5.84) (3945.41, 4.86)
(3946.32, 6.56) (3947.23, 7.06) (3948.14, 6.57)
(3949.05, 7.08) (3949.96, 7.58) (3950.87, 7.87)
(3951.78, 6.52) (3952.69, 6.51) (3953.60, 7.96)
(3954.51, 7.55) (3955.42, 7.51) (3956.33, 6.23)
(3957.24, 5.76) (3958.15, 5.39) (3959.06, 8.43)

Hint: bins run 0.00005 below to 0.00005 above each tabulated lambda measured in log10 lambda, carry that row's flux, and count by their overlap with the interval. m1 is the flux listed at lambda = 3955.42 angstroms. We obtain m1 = 7.51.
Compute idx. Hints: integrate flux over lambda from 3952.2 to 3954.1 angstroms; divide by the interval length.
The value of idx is 7.23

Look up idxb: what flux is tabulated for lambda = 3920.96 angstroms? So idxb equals 6.32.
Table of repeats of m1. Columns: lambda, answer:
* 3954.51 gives 7.55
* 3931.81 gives 10.6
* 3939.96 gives 6.43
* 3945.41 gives 4.86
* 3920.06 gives 9.47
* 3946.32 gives 6.56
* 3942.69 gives 5.92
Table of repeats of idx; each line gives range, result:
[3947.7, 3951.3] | 7.27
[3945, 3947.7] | 6.18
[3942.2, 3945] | 6.33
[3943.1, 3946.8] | 6.14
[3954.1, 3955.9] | 7.52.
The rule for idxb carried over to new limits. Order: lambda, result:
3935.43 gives 5.65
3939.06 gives 6.83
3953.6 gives 7.96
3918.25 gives 6.61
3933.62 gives 6.48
